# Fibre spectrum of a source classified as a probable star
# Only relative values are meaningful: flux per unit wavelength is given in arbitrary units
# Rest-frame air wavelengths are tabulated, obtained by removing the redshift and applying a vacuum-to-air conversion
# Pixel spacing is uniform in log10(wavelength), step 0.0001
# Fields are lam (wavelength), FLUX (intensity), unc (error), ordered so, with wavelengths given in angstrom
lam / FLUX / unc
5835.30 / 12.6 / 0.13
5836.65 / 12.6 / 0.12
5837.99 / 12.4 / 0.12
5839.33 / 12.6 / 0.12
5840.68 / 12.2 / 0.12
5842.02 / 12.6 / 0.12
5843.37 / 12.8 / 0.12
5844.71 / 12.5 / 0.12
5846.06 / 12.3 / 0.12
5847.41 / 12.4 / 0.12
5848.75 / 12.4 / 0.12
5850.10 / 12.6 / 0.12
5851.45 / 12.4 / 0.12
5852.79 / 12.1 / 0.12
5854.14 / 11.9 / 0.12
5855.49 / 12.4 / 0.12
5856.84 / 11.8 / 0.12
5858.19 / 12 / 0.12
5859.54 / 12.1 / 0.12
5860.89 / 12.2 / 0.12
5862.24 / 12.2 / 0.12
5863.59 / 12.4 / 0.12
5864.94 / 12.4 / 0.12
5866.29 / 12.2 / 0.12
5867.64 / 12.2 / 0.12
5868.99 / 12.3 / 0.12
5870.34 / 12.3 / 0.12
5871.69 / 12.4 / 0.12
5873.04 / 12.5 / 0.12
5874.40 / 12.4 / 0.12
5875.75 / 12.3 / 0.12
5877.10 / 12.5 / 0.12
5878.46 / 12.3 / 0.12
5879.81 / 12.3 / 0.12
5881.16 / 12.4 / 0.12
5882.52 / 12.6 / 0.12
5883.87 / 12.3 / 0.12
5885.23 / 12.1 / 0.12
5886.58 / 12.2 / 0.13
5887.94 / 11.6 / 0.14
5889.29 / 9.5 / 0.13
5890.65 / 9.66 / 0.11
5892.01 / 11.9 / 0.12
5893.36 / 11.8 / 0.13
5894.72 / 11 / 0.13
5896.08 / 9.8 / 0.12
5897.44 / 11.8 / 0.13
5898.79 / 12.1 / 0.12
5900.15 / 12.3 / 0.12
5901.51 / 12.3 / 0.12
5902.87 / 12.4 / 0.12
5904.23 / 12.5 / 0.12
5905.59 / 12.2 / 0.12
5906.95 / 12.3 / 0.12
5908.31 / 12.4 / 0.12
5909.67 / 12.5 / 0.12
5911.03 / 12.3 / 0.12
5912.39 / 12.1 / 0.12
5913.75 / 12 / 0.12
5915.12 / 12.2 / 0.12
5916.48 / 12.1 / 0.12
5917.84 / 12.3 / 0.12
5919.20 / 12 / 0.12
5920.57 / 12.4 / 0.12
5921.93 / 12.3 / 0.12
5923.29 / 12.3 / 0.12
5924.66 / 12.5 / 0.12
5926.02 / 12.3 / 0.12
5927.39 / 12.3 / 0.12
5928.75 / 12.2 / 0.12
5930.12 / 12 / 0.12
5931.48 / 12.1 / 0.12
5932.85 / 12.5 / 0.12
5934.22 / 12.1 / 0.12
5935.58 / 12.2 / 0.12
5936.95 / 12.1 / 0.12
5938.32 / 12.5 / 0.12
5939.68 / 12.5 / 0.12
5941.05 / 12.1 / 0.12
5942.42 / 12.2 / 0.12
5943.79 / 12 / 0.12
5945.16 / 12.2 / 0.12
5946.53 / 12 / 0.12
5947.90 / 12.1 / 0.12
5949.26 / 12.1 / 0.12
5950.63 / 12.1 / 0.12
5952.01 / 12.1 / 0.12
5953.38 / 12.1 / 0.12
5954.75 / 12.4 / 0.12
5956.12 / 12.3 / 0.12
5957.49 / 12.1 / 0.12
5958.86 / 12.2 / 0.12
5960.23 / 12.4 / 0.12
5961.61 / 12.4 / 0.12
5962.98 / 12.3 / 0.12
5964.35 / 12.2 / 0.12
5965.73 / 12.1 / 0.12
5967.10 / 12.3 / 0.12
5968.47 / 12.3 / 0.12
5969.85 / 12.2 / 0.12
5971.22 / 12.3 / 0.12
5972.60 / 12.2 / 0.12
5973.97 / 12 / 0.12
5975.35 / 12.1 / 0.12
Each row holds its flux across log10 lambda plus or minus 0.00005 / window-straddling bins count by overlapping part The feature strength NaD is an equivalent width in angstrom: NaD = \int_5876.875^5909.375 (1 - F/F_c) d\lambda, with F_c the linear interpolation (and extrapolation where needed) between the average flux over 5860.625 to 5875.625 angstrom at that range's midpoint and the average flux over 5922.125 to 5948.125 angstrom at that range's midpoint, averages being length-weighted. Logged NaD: 1.17 angstrom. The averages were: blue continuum 12.3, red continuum 12.2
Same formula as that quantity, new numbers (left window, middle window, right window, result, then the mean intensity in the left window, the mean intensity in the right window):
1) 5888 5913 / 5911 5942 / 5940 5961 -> -0.7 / 11.7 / 12.2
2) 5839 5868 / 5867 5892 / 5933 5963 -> 0.6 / 12.3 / 12.2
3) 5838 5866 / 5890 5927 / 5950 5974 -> 0.8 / 12.3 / 12.2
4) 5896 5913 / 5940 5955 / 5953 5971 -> 0.1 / 12.2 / 12.3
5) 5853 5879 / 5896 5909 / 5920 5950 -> 0.1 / 12.2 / 12.2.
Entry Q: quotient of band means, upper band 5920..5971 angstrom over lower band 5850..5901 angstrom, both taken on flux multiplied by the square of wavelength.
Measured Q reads 1.05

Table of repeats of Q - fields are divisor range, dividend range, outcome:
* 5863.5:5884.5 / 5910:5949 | 1.01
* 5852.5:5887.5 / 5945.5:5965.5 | 1.02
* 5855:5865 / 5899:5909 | 1.03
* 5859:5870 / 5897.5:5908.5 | 1.02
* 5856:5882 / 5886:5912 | 0.96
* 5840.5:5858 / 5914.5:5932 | 1.02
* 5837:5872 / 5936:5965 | 1.02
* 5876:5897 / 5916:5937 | 1.07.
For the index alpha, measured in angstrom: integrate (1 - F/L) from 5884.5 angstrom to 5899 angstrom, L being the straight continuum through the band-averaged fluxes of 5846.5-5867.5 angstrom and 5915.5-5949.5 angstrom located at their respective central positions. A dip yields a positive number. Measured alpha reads 1.2 angstrom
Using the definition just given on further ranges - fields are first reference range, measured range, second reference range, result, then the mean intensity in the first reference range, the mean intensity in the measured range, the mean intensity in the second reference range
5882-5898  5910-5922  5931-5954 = -0.45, 11.3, 12.2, 12.2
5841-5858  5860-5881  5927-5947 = -0.04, 12.3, 12.3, 12.2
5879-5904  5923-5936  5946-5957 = -0.29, 11.7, 12.2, 12.2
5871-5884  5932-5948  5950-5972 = 0.09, 12.4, 12.2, 12.2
